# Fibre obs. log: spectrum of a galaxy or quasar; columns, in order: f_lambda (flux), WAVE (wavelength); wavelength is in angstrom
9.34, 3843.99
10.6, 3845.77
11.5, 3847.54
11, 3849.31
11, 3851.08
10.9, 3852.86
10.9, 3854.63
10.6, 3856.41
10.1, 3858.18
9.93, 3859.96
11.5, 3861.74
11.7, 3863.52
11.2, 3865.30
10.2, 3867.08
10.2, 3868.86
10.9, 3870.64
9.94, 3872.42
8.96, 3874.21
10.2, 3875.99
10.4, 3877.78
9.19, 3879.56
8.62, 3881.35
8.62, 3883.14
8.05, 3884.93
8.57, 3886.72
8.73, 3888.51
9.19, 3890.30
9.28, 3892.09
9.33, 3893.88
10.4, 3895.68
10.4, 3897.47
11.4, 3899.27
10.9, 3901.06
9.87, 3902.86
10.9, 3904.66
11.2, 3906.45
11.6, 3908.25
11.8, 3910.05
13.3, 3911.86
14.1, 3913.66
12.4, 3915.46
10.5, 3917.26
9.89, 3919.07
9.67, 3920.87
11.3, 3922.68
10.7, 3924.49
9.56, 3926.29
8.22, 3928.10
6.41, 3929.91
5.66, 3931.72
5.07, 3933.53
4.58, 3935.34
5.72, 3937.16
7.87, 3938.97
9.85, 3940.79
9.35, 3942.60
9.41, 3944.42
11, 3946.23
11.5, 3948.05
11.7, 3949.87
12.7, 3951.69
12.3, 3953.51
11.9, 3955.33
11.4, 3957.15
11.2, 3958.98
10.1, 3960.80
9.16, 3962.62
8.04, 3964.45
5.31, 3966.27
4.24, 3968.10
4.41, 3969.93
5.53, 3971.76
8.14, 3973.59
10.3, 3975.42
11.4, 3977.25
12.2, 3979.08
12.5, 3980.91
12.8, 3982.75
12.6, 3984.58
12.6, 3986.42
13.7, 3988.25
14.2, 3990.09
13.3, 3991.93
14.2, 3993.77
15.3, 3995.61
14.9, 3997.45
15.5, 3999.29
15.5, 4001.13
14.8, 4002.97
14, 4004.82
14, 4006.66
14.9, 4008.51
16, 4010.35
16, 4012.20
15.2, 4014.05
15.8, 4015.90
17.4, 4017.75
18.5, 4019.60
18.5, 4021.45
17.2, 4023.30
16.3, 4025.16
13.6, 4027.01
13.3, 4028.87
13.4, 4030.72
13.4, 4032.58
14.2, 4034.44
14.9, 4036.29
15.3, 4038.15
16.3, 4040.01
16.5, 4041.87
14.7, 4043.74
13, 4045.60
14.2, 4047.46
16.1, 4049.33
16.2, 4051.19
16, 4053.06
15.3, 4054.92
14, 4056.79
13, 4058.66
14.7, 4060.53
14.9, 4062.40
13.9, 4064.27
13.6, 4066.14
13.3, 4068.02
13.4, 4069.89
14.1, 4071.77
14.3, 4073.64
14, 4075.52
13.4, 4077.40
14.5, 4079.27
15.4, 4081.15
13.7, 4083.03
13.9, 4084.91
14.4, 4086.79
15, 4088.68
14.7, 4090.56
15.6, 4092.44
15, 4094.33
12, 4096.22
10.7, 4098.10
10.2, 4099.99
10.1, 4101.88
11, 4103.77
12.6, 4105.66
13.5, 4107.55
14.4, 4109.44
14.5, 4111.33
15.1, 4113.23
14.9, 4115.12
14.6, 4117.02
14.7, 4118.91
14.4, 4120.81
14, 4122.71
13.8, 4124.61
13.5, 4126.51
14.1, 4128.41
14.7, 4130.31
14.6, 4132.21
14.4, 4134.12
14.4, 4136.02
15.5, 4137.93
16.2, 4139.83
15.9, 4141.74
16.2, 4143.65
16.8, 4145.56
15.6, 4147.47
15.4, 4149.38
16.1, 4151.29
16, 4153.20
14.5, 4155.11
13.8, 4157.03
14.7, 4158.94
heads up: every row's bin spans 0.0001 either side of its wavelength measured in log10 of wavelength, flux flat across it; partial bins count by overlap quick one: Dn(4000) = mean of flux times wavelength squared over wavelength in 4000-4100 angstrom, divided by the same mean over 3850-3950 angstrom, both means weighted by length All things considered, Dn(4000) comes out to 1.60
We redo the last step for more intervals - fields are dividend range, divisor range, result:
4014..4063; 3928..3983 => 1.77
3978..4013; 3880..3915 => 1.44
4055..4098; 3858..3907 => 1.55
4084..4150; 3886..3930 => 1.50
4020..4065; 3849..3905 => 1.62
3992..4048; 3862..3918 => 1.56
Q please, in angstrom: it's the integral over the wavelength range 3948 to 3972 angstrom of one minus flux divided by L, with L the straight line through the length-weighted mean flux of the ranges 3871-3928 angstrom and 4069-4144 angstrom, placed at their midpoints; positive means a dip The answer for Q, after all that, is 4.4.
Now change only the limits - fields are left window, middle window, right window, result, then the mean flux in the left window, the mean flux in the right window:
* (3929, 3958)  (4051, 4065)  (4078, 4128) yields -2.6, 9.15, 13.7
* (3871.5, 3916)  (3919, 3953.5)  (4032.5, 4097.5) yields 7.0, 10.3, 14.5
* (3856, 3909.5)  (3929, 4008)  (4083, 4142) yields 6.4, 10.1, 13.9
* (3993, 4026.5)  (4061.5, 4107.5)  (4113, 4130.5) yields 4.1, 15.8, 14.3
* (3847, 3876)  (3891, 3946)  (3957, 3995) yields 4.2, 10.6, 10.4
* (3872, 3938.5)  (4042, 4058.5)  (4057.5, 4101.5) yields -2.4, 9.57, 13.8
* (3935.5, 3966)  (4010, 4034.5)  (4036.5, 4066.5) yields -4.1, 9.96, 14.9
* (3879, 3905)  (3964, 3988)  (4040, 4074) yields 5.5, 9.54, 14.6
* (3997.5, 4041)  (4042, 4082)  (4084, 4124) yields 0.2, 15.4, 13.6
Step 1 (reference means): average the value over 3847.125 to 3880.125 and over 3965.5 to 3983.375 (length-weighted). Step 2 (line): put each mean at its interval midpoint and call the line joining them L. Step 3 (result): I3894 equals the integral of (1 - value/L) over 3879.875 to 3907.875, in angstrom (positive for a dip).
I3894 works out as 0.8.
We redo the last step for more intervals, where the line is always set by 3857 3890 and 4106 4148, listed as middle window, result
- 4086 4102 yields 1.0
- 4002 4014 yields -2.4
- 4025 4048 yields -2.6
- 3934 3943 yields 3.1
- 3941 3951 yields 0.6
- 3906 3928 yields -1.2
